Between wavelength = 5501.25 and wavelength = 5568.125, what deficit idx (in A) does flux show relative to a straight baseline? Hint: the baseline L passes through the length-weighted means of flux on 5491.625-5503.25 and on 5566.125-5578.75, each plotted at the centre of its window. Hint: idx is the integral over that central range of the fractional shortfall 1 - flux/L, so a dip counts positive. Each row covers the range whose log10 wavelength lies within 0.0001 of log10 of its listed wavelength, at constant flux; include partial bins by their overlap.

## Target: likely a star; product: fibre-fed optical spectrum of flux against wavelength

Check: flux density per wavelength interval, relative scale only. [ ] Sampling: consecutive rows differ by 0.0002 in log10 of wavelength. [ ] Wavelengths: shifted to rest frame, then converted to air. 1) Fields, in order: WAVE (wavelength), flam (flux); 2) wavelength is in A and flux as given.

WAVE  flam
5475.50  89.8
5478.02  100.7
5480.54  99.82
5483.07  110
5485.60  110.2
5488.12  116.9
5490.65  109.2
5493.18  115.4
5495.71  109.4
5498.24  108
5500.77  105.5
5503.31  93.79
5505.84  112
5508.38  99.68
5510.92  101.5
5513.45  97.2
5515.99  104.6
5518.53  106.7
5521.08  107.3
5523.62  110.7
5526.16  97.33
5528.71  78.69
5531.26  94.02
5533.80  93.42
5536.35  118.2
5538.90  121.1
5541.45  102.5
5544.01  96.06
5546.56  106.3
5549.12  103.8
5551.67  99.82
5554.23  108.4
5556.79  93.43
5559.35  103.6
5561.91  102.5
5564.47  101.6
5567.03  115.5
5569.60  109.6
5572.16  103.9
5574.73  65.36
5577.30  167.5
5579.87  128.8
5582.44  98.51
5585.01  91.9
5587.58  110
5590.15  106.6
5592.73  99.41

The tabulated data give 4.53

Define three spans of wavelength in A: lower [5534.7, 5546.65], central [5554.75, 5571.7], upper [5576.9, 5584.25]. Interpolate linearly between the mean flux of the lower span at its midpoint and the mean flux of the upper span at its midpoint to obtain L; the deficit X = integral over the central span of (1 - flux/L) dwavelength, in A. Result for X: 1.9 A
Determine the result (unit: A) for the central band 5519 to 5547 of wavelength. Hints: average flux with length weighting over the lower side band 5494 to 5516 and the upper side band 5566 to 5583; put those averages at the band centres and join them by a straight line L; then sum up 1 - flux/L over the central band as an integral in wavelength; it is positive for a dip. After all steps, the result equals 1.4 A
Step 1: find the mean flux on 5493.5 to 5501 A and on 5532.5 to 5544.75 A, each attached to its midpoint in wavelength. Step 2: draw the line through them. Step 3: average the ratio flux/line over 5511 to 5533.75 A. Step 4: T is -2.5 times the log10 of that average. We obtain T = 0.09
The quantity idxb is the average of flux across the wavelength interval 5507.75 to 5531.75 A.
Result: 99.9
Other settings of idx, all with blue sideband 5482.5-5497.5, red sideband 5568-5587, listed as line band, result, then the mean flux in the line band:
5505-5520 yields 1.1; 103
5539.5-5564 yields 1.7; 102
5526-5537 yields 1.6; 95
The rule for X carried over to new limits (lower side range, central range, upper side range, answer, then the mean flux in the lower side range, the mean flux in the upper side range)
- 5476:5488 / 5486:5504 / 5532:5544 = -0.5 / 105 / 107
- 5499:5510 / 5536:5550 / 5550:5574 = -0.6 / 103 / 103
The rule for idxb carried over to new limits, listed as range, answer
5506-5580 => 105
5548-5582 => 108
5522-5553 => 102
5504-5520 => 103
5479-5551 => 105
